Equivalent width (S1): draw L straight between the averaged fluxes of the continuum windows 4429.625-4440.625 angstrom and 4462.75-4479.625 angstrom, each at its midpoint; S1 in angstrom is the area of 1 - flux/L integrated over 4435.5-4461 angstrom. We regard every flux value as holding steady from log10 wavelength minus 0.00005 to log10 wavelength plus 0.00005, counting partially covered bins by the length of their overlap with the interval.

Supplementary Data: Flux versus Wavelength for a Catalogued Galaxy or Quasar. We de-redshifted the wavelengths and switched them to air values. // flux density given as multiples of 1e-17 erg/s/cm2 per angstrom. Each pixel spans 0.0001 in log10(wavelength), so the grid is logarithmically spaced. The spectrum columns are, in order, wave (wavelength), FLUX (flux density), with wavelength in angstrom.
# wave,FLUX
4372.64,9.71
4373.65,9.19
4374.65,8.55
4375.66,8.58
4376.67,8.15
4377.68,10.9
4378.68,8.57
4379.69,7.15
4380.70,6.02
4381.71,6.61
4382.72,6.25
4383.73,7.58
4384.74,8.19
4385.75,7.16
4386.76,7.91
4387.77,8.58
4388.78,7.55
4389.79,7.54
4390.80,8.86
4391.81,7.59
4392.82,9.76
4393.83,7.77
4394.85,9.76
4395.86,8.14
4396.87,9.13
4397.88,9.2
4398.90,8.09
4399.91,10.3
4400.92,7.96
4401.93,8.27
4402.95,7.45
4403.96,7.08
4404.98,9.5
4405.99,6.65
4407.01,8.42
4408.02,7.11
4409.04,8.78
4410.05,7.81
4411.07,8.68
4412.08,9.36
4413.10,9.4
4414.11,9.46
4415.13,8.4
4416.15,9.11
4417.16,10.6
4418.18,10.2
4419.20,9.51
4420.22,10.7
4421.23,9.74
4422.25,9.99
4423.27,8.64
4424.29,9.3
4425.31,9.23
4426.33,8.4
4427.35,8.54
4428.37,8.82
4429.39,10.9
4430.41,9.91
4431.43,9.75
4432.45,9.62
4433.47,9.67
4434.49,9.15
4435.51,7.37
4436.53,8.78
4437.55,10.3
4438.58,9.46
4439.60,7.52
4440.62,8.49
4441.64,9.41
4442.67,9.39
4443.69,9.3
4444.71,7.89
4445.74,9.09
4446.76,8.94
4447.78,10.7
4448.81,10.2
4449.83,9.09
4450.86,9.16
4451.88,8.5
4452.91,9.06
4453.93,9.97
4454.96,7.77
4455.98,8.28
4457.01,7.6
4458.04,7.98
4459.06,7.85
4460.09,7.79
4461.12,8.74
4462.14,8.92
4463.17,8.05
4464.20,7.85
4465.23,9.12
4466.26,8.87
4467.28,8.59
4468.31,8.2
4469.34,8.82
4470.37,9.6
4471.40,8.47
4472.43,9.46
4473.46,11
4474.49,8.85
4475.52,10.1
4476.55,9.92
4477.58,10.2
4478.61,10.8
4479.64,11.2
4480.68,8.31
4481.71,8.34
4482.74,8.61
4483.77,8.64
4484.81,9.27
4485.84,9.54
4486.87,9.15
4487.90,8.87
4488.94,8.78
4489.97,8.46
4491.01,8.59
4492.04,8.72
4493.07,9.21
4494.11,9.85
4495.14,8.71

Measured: 1.10 angstrom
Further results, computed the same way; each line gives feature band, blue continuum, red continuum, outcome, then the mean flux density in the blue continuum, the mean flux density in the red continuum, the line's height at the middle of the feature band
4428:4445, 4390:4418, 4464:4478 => -0.49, 8.62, 9.24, 8.93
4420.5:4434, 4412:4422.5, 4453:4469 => -0.08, 9.69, 8.4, 9.39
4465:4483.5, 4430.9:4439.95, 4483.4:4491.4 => -0.81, 9.1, 8.91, 8.96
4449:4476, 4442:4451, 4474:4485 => 1.78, 9.31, 9.48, 9.39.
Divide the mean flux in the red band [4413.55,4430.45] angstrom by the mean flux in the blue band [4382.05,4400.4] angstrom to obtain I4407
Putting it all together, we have 1.15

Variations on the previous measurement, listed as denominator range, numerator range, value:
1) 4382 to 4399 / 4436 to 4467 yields 1.08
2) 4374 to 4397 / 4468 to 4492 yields 1.14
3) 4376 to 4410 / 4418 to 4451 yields 1.15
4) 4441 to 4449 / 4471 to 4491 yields 1.00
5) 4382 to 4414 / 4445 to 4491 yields 1.09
